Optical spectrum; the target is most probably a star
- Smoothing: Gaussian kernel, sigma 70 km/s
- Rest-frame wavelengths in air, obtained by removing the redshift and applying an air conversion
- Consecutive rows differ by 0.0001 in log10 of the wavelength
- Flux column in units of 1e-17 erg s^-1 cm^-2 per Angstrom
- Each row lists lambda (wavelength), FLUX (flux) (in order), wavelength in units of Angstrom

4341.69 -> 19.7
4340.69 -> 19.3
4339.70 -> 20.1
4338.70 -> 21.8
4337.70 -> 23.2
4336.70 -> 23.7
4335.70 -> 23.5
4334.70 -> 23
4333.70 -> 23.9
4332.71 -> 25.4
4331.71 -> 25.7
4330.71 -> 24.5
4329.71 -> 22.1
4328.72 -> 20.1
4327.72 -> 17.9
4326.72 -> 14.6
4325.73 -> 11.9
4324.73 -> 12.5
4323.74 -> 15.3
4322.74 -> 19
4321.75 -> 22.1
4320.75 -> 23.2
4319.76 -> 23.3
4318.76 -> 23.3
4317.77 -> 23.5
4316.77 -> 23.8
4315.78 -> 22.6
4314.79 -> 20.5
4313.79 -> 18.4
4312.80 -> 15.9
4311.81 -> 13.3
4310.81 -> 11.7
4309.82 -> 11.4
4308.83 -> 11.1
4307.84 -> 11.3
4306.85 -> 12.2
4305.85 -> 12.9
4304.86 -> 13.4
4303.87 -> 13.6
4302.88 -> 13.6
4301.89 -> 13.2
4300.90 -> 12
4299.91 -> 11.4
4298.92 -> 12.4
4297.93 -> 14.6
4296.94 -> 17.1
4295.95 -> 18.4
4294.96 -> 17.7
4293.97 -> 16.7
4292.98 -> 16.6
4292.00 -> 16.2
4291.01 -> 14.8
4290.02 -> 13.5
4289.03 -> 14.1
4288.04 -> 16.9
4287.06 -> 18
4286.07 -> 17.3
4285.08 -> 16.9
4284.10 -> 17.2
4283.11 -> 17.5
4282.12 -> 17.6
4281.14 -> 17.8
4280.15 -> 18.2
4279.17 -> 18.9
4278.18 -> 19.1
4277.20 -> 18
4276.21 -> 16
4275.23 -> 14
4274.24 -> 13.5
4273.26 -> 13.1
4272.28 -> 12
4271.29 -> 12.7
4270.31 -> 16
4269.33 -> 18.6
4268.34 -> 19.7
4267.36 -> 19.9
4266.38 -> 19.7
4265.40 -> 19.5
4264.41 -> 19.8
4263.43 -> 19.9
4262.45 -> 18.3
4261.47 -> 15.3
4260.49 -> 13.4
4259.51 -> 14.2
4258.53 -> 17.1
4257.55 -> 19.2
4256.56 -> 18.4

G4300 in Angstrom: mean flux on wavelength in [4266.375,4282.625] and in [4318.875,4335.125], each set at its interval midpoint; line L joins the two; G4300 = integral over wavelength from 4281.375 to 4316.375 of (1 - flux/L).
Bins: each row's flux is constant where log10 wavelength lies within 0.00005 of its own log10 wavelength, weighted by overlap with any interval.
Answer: 5.9 Angstrom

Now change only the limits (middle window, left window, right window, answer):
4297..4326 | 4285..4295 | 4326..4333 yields 4.4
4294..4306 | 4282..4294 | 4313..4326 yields 2.3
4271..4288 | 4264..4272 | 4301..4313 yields 0.0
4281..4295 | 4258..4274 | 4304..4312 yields -2.1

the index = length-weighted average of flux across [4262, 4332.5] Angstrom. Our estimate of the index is 16.9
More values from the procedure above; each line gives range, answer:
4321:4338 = 20.5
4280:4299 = 16.5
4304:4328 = 16.8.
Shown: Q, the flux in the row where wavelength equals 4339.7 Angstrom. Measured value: 20.1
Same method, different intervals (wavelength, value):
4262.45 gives 18.3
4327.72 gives 17.9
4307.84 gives 11.3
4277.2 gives 18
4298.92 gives 12.4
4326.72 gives 14.6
